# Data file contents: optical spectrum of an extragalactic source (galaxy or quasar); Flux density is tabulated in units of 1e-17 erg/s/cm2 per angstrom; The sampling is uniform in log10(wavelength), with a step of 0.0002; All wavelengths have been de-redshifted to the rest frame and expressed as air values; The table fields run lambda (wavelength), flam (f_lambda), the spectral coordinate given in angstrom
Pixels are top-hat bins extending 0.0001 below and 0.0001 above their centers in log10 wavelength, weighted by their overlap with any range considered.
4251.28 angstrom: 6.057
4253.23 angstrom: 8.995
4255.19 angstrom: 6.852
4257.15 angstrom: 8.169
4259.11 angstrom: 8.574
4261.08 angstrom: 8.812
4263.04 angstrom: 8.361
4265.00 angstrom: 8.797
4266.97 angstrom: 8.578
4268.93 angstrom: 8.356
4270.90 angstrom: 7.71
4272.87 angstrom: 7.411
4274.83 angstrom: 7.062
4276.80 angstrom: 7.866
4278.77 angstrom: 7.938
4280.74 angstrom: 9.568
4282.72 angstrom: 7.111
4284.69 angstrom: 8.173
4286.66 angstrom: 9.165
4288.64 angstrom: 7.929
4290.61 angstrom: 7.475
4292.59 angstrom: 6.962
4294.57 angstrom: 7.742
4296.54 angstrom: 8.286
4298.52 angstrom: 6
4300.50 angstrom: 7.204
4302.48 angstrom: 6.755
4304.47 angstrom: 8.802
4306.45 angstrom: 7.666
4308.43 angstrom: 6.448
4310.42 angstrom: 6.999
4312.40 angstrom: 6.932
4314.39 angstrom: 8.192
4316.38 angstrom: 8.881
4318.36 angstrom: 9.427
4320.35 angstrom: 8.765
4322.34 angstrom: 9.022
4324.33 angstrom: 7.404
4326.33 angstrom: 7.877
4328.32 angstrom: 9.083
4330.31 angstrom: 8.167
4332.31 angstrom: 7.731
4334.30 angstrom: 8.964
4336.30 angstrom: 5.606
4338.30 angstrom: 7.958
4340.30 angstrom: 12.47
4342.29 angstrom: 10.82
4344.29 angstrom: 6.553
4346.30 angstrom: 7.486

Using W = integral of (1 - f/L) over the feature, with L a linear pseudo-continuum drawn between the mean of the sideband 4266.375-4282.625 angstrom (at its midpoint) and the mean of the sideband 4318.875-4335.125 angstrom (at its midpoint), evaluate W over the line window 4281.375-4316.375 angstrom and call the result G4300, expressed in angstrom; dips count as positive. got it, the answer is 2.6 angstrom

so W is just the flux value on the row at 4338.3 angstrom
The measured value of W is 7.958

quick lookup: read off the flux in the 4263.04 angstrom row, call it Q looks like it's 8.361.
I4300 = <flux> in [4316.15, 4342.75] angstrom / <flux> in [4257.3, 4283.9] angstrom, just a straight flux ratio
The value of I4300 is 1.1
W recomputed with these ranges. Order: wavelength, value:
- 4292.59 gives 6.962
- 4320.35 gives 8.765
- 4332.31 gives 7.731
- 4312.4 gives 6.932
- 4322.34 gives 9.022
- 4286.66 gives 9.165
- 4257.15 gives 8.169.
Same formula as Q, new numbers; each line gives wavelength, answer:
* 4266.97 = 8.578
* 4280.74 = 9.568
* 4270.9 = 7.71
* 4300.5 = 7.204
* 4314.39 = 8.192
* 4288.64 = 7.929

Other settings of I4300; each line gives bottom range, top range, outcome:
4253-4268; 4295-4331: 0.94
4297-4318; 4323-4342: 1.13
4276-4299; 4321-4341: 1.06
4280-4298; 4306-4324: 1.01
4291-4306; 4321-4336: 1.11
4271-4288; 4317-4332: 1.06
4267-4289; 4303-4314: 0.92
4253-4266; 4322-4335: 0.99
